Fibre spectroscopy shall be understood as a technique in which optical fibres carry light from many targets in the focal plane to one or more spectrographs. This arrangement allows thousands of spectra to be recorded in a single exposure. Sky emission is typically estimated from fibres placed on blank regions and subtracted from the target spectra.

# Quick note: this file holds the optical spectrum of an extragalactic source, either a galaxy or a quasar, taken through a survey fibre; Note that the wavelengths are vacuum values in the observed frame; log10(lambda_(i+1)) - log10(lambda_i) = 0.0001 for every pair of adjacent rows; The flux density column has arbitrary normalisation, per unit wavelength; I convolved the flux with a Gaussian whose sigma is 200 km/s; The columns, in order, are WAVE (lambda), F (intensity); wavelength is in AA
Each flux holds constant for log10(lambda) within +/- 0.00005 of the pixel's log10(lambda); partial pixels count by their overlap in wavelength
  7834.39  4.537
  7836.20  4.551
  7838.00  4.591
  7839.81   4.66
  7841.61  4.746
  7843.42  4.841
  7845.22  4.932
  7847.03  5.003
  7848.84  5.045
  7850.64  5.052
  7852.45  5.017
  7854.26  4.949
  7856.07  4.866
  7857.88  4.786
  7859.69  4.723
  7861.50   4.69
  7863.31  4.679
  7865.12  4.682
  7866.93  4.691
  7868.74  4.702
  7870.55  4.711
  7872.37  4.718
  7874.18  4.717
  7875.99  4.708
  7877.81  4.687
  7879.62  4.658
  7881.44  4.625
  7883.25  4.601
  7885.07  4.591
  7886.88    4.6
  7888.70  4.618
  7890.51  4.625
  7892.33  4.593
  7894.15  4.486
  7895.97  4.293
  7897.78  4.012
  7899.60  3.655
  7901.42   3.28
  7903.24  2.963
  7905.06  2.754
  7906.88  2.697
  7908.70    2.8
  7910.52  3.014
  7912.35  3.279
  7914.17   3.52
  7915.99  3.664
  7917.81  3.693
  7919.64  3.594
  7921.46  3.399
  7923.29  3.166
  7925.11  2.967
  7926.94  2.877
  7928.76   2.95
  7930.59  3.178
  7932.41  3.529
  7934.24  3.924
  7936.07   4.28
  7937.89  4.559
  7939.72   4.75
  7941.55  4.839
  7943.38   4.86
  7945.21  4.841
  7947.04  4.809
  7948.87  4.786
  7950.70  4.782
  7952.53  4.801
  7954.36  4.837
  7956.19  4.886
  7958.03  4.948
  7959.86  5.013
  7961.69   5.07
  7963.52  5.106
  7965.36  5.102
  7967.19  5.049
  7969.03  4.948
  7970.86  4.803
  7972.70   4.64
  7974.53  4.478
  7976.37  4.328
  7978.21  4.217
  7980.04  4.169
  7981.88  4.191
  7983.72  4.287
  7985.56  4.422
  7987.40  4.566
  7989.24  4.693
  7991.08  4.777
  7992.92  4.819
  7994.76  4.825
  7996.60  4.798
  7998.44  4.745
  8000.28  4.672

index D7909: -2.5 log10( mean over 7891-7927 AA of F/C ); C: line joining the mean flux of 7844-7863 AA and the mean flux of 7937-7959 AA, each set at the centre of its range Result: 0.365 mag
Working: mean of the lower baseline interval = 4.9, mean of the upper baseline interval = 4.81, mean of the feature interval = 3.46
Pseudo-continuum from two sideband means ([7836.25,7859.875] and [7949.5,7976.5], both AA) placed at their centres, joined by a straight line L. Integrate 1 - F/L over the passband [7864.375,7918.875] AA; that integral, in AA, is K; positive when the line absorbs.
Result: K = 8.7 AA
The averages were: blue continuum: 4.86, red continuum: 4.87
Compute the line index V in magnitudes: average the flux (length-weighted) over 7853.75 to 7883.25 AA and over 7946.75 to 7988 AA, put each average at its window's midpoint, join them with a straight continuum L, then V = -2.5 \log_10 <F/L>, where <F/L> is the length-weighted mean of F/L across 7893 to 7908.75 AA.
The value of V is 0.33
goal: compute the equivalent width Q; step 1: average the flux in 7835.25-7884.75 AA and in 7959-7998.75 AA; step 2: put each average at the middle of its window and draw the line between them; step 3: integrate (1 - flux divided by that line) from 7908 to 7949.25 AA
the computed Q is 8.1 AA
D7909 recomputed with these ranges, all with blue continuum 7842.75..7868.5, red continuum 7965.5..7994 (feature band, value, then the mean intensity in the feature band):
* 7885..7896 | 0.05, 4.56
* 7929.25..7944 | 0.12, 4.19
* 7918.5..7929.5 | 0.43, 3.17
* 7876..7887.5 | 0.04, 4.63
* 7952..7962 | -0.07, 4.92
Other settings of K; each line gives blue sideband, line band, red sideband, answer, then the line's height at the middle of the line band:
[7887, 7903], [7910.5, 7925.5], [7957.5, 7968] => 3.6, 4.47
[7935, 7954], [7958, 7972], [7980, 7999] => -1.0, 4.66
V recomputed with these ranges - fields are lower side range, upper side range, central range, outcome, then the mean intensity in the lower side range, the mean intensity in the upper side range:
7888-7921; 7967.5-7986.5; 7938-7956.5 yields -0.17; 3.63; 4.47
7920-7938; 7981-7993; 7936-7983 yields -0.19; 3.44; 4.52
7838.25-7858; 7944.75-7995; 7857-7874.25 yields 0.04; 4.89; 4.72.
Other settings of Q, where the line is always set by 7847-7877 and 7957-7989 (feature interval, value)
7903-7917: 4.9 AA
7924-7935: 3.5 AA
